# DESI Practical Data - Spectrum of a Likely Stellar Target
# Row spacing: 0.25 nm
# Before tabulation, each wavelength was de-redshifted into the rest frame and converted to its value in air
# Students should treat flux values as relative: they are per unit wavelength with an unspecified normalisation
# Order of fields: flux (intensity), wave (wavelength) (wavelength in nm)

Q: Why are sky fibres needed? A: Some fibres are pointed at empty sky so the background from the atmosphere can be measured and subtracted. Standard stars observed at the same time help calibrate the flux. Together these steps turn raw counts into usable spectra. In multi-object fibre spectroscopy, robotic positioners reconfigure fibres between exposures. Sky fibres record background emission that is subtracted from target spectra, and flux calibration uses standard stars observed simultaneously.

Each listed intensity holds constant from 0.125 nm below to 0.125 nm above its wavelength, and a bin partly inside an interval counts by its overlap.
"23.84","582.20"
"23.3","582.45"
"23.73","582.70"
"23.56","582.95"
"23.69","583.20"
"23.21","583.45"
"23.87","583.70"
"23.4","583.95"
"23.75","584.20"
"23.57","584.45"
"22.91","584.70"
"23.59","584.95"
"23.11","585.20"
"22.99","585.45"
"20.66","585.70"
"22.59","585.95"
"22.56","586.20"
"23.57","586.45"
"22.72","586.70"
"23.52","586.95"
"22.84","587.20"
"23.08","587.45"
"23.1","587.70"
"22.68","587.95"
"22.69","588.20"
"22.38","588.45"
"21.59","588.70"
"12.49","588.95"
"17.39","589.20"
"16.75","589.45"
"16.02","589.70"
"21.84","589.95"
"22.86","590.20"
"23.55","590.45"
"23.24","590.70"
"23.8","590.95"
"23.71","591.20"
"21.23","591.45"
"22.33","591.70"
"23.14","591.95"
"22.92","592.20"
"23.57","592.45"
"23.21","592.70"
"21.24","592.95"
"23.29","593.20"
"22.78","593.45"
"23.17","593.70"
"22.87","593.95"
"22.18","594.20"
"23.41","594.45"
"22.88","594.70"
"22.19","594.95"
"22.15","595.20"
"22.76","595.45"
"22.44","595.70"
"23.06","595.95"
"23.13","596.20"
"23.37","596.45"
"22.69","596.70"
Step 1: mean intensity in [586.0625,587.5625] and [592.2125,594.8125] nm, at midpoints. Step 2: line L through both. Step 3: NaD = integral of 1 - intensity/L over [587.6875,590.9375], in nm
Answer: 0.35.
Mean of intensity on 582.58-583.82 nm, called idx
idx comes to 23.6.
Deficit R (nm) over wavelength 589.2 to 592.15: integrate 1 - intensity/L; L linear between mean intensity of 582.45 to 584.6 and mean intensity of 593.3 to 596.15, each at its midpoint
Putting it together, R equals 0.19 nm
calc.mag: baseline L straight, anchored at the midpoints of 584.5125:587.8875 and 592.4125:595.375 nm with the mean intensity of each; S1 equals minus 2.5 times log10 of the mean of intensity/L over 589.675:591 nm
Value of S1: 0.03 mag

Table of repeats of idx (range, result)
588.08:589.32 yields 19.3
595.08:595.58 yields 22.5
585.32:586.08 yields 22.1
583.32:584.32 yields 23.6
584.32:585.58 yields 23.2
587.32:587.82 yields 23.1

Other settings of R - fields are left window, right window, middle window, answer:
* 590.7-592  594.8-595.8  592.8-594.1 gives 0.00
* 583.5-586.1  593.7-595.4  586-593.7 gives 0.32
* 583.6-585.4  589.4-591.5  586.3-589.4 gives 0.14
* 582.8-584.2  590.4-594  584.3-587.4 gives 0.07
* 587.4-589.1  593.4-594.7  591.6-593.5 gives -0.04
